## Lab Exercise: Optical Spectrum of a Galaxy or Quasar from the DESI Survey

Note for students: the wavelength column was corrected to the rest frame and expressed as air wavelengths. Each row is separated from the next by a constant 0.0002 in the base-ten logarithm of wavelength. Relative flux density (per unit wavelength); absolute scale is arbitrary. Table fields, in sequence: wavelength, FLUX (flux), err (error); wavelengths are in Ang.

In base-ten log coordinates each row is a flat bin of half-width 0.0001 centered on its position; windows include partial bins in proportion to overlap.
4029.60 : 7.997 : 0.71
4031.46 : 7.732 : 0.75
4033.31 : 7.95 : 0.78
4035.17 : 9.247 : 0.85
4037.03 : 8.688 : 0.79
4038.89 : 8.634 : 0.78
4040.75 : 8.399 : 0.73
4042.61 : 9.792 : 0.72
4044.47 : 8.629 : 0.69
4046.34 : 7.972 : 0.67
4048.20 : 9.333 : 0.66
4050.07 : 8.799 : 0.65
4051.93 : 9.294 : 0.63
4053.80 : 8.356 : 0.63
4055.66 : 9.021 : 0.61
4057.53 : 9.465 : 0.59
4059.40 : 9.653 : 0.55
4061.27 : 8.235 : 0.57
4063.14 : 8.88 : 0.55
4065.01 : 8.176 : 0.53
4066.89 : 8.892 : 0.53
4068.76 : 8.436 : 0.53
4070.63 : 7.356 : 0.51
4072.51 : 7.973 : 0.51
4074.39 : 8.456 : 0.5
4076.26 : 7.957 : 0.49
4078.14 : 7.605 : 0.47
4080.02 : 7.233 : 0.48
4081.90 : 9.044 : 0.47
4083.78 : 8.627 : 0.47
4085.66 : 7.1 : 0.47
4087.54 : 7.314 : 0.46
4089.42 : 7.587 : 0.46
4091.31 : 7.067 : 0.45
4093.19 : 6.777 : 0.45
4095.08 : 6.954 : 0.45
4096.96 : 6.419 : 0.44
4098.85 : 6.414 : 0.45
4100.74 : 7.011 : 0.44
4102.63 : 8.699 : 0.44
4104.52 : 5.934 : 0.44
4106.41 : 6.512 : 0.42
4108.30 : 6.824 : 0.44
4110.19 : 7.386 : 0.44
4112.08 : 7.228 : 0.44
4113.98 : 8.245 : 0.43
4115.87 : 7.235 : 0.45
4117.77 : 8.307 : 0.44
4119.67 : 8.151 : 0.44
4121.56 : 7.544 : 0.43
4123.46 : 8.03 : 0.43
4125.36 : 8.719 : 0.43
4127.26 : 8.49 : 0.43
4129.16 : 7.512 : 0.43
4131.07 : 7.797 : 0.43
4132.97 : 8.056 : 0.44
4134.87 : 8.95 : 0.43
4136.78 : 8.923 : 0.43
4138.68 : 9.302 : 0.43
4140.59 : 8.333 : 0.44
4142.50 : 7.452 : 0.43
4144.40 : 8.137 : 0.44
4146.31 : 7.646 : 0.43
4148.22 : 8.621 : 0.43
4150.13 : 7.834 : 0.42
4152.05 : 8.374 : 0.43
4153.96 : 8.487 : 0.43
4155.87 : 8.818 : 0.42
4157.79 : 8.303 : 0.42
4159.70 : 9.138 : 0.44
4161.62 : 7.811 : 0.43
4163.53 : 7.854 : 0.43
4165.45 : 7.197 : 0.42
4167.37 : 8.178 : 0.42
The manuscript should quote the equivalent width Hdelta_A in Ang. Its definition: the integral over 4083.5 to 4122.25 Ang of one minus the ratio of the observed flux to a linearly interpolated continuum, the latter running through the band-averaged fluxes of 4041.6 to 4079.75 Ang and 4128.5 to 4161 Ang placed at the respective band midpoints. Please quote 5.4 Ang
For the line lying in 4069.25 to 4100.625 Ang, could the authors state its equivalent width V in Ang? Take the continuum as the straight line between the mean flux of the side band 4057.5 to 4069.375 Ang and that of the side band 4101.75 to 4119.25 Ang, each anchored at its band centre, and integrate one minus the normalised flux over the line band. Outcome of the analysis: 2.5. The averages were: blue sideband 8.78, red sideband 7.39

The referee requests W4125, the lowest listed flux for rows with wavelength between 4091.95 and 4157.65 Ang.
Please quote 5.934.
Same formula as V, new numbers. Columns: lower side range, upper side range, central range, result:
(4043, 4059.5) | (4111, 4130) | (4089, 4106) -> 2.72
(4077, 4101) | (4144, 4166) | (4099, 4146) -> -0.35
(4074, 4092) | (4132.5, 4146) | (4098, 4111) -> 1.72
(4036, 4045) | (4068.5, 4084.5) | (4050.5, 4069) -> -0.95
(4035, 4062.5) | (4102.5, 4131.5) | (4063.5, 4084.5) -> 0.62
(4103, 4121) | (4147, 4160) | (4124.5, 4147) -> -0.83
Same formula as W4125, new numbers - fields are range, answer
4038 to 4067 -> 7.972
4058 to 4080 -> 7.356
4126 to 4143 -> 7.452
